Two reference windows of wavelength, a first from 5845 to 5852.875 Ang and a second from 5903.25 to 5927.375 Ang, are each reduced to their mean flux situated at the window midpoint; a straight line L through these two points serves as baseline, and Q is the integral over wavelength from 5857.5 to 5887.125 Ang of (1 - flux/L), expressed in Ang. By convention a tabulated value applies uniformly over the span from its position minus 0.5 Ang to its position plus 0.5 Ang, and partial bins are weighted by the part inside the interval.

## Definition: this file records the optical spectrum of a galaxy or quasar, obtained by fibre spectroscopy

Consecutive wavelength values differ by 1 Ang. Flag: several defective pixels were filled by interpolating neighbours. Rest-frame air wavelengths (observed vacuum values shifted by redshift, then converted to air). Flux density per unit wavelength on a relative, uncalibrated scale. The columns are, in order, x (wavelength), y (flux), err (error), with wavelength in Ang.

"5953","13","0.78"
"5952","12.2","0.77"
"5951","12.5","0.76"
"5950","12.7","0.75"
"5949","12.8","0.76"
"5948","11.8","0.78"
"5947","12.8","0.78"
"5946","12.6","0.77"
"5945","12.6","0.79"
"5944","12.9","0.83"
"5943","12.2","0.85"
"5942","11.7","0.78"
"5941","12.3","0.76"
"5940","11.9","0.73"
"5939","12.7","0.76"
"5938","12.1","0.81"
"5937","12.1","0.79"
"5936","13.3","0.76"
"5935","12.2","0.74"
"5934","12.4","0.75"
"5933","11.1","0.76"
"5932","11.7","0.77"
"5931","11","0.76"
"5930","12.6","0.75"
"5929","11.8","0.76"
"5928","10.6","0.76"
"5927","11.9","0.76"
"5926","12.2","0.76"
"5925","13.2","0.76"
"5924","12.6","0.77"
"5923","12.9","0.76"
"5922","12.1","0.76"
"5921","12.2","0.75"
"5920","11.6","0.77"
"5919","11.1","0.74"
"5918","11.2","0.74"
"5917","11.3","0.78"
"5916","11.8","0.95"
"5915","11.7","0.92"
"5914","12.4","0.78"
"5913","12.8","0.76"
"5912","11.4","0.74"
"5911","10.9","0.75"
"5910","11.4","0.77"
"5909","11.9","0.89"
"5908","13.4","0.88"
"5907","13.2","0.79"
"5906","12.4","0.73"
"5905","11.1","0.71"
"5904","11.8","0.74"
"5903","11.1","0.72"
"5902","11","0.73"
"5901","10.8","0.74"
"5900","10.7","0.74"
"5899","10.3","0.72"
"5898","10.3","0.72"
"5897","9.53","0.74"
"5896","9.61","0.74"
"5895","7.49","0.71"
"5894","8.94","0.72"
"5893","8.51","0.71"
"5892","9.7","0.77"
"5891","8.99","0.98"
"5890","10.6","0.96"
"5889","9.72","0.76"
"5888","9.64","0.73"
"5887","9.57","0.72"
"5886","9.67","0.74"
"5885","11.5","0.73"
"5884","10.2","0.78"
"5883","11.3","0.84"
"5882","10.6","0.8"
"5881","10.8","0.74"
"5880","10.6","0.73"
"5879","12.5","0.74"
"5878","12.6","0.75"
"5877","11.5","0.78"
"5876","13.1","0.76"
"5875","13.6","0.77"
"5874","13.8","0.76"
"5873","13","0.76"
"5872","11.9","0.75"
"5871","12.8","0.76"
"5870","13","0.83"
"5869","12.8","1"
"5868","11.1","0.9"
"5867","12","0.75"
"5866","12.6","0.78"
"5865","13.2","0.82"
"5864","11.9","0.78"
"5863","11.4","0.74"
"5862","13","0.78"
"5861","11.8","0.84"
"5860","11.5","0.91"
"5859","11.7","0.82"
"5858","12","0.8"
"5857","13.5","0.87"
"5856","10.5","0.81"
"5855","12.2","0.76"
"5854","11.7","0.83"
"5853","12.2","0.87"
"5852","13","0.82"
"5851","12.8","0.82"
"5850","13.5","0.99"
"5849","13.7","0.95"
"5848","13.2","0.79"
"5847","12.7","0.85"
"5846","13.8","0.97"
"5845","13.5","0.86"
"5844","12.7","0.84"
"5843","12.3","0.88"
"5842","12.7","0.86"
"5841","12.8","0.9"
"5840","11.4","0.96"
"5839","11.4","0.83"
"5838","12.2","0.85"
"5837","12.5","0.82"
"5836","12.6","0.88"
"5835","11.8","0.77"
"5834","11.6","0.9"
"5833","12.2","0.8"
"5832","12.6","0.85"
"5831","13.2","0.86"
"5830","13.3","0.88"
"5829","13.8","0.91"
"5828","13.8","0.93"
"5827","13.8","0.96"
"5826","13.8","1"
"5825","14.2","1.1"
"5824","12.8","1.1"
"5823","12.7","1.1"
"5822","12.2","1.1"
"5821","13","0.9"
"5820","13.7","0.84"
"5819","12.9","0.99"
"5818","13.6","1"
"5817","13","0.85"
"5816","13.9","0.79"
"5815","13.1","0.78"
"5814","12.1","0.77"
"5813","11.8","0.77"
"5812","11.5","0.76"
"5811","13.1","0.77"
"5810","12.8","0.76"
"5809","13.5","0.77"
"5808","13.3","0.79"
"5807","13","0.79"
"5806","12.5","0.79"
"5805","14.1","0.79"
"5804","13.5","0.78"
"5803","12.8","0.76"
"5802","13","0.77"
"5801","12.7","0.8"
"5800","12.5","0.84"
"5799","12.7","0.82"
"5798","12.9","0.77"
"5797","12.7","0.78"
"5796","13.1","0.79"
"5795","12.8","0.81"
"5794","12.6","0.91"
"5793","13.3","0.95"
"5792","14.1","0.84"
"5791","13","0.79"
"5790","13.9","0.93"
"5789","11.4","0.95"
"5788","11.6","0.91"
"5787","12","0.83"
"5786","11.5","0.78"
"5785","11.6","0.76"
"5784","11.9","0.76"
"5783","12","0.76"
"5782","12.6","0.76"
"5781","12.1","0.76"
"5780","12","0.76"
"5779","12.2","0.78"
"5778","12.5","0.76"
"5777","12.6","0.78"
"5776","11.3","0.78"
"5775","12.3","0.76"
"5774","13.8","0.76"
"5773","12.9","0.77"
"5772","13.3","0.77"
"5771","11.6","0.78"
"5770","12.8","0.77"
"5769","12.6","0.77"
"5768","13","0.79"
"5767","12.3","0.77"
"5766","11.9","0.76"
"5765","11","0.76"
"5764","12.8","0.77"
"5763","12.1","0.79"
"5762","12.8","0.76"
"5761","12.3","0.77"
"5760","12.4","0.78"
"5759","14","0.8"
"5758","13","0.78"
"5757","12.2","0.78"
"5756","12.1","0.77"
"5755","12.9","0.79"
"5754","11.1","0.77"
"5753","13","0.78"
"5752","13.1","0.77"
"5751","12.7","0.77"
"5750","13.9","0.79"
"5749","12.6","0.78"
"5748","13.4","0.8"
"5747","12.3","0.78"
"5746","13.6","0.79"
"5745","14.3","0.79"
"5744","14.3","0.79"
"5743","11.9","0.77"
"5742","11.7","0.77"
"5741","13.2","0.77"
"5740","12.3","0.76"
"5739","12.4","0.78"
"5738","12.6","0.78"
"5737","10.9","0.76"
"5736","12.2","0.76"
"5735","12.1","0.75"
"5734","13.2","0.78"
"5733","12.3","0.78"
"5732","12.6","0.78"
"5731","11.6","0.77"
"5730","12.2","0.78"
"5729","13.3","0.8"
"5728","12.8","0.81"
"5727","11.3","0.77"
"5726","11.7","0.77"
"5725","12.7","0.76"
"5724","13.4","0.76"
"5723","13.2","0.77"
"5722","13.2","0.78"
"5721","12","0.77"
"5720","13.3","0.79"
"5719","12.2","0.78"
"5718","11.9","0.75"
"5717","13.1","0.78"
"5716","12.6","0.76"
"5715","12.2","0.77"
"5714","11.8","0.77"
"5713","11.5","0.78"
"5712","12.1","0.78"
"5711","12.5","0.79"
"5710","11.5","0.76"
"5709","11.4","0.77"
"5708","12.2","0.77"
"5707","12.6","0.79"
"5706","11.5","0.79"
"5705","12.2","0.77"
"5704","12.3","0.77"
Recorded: 2.0 Ang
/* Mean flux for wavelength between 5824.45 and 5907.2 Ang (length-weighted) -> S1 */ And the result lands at 11.8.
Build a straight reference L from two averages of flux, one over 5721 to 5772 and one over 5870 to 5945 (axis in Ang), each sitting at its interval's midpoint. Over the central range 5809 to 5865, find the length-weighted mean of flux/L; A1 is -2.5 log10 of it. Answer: -0.062 mag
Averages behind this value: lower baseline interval 12.6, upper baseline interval 11.5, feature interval 12.7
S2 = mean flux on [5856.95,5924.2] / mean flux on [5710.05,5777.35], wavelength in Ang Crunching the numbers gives 0.9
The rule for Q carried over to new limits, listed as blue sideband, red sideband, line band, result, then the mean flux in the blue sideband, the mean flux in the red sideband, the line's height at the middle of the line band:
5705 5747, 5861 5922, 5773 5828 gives -3.88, 12.4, 11.4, 11.9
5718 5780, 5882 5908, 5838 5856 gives -2.46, 12.6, 10.4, 11.1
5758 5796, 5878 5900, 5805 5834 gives -3.70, 12.5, 10.1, 11.6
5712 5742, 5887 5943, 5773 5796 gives -0.70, 12.4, 11.4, 12.1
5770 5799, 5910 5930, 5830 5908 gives 2.58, 12.5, 11.9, 12.1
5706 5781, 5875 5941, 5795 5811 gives -1.24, 12.5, 11.3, 12.1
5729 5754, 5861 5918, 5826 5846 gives -1.50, 12.7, 11.3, 11.8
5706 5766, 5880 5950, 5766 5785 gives -0.23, 12.5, 11.4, 12.2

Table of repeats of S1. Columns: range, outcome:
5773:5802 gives 12.5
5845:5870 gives 12.4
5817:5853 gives 12.9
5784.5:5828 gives 12.9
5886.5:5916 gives 10.7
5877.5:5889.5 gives 10.7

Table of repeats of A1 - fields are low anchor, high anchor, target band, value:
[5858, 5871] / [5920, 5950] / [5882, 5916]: 0.140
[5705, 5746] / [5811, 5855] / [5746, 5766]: -0.009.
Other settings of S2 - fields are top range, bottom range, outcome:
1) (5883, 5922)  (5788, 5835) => 0.84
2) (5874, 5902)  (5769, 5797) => 0.84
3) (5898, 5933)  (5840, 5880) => 0.94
